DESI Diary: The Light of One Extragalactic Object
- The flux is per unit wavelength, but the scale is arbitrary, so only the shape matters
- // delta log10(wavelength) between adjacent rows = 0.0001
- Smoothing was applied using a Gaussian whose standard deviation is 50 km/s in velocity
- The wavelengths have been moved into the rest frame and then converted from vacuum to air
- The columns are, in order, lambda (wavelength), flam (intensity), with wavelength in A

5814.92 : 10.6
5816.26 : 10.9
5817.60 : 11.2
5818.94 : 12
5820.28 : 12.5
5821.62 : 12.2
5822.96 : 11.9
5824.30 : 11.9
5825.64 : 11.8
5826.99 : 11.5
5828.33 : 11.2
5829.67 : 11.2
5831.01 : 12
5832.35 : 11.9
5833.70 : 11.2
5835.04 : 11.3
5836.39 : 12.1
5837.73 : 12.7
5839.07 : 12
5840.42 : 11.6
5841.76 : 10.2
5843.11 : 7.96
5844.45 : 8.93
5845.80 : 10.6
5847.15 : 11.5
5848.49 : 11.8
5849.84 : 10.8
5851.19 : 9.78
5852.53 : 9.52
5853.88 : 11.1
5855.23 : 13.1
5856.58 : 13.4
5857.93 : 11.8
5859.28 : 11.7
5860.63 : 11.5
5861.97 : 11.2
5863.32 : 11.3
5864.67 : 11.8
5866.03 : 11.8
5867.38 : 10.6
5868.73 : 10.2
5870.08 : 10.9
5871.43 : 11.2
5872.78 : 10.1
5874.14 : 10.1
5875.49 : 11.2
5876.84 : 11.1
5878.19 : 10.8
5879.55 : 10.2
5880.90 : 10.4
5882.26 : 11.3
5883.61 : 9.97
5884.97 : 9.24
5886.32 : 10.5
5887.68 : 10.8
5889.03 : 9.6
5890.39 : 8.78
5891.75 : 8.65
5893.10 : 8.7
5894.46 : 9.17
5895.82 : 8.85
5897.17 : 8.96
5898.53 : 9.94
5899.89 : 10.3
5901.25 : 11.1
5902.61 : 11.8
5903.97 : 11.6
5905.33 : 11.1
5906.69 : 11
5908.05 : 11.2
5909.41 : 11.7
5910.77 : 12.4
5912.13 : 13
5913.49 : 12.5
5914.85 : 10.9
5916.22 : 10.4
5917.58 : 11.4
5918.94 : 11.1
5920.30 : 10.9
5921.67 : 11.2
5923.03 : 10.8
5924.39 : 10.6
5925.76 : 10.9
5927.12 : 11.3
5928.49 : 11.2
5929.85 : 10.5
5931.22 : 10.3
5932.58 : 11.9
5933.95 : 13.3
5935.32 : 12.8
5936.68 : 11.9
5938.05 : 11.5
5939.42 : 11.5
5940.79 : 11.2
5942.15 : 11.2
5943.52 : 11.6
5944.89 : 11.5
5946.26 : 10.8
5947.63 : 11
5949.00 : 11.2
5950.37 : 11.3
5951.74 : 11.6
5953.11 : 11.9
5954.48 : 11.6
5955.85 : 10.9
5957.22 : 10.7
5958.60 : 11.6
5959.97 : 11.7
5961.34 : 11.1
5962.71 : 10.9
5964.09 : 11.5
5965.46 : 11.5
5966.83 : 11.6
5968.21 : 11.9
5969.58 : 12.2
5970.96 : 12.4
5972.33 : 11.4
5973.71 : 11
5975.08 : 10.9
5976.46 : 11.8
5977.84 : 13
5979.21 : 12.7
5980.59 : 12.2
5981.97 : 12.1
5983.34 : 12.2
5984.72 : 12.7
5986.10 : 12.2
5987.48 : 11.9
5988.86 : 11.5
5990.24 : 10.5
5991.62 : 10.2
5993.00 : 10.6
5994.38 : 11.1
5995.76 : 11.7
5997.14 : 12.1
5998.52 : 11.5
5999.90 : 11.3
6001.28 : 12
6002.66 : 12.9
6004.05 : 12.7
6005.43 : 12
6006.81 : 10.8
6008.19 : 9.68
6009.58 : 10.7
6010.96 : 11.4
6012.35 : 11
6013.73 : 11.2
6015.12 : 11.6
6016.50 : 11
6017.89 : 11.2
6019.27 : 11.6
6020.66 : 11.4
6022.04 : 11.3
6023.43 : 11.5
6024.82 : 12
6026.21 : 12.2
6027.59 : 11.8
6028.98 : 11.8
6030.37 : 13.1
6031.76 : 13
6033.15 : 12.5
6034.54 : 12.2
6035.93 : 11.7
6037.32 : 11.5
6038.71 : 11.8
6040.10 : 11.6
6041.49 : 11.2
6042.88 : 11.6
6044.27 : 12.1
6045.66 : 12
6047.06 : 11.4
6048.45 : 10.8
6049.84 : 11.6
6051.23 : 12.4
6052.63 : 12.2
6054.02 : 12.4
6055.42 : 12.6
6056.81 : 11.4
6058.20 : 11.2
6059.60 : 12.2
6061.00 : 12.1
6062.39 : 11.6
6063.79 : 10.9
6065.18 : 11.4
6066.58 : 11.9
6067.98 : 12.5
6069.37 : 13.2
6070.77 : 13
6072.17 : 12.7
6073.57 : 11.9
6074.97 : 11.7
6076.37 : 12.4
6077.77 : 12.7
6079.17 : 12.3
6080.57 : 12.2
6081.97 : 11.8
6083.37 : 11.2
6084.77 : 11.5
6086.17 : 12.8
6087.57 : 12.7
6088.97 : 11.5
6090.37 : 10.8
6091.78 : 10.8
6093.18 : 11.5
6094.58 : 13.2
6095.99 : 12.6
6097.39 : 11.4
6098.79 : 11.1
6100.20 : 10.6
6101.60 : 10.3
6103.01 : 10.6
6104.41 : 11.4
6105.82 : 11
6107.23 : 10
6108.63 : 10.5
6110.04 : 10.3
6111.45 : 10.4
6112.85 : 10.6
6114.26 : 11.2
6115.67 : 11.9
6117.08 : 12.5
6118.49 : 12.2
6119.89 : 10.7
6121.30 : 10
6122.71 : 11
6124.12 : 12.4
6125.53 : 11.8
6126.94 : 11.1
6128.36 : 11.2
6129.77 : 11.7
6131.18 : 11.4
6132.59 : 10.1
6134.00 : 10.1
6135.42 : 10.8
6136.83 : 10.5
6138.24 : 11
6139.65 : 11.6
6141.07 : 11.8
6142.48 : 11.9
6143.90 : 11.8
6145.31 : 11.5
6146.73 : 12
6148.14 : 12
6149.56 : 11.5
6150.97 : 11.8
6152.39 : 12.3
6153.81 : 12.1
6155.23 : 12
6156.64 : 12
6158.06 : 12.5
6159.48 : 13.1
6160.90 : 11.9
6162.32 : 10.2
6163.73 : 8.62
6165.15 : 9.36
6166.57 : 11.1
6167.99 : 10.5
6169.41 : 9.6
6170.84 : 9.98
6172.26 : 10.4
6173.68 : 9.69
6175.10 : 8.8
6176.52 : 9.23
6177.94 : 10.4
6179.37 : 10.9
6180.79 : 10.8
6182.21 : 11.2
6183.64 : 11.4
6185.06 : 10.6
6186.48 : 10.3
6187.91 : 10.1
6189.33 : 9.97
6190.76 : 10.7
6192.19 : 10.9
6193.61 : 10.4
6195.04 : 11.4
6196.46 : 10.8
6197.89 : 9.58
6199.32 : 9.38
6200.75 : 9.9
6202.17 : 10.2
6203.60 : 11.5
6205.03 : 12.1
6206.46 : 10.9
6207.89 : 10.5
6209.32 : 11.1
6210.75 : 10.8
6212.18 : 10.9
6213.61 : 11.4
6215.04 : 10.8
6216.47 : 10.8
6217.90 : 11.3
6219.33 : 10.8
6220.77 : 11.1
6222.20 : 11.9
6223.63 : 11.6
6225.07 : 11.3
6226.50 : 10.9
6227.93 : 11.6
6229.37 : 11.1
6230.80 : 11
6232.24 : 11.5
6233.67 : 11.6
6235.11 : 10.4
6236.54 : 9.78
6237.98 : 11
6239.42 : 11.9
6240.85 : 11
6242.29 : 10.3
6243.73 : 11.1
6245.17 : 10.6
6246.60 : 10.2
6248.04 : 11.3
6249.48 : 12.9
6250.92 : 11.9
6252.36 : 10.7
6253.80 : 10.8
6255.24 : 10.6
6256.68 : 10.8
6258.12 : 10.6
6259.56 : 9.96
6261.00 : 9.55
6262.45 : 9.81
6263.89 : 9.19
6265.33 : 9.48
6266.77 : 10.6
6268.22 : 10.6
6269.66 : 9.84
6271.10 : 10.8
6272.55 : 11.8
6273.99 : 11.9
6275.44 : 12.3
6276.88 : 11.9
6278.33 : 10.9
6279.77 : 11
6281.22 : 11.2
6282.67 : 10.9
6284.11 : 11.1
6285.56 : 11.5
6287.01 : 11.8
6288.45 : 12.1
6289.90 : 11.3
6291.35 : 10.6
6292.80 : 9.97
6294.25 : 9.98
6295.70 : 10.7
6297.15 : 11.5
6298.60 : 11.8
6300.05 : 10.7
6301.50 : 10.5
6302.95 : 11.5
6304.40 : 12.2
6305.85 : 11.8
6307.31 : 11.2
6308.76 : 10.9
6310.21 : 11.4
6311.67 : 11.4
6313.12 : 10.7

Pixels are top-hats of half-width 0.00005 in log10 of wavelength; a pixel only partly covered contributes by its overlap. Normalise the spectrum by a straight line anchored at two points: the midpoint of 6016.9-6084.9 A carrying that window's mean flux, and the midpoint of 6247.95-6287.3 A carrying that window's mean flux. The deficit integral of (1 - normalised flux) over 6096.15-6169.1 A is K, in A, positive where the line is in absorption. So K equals 2.1 A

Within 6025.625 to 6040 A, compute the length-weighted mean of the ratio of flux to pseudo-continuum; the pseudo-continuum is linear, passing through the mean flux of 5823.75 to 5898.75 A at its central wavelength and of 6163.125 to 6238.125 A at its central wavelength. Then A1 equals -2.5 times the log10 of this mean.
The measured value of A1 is -0.14 mag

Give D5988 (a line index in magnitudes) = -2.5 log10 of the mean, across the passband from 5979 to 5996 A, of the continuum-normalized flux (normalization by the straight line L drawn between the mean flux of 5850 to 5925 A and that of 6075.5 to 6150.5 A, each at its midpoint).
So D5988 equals -0.05 mag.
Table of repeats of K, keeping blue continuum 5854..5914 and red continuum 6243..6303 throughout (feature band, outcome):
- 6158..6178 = 1.1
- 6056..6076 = -2.1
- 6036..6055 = -1.6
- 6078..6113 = -1.6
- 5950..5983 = -2.5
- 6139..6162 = -2.3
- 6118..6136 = -0.4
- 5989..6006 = -1.1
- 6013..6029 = -1.0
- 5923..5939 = -0.9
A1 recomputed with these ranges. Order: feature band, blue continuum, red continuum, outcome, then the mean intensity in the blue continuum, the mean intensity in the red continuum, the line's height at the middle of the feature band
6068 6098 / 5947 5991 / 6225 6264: -0.07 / 11.6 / 10.9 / 11.3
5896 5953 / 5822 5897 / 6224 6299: -0.04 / 10.8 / 10.9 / 10.9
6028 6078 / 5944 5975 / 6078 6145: -0.06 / 11.4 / 11.3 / 11.4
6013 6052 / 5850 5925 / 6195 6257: -0.08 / 10.8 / 11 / 10.9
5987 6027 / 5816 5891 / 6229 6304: -0.04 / 11.1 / 10.9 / 11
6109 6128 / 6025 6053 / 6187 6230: 0.02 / 11.9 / 10.9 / 11.4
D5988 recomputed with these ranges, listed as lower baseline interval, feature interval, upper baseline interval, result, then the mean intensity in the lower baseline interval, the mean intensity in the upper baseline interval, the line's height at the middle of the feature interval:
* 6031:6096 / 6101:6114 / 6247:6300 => 0.11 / 12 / 10.9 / 11.7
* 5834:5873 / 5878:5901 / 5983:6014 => 0.15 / 11.1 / 11.5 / 11.2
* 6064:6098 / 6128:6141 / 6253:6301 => 0.07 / 12.1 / 10.8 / 11.7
